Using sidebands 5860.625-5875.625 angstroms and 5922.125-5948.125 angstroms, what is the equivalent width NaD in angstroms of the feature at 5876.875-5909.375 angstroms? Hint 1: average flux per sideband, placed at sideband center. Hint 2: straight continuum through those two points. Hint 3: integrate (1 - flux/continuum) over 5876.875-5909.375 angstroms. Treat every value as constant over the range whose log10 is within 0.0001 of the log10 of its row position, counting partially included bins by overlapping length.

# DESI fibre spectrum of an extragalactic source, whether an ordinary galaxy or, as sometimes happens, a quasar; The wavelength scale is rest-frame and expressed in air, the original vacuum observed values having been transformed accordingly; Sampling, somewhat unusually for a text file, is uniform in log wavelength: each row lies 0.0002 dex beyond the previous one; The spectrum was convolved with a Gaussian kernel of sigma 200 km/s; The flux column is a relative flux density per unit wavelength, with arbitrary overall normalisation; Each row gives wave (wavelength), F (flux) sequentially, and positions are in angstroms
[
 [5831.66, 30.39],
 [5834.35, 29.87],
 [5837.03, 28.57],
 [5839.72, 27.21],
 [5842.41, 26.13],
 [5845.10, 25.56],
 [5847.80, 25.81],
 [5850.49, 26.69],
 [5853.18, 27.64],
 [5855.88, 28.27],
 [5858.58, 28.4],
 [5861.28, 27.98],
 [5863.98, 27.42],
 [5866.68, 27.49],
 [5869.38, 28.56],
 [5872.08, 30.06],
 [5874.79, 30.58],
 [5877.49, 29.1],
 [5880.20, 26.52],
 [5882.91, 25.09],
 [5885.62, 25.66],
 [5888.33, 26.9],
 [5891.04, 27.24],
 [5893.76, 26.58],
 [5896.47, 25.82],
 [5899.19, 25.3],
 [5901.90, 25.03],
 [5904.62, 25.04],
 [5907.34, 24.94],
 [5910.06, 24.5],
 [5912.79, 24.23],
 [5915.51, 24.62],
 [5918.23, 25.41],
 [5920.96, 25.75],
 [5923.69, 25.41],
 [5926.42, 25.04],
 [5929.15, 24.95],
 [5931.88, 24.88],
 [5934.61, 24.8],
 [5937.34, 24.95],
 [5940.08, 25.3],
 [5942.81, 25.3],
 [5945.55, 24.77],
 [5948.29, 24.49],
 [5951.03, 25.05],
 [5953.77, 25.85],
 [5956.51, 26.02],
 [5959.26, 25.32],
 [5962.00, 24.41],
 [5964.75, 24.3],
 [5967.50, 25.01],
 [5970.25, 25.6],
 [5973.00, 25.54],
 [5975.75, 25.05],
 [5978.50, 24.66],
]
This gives 1.6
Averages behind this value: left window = 28.7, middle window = 26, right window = 25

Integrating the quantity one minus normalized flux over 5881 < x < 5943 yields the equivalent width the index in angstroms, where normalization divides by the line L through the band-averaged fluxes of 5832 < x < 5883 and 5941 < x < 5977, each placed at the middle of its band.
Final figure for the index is 2.5 angstroms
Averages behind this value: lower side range 27.9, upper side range 25.1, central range 25.3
